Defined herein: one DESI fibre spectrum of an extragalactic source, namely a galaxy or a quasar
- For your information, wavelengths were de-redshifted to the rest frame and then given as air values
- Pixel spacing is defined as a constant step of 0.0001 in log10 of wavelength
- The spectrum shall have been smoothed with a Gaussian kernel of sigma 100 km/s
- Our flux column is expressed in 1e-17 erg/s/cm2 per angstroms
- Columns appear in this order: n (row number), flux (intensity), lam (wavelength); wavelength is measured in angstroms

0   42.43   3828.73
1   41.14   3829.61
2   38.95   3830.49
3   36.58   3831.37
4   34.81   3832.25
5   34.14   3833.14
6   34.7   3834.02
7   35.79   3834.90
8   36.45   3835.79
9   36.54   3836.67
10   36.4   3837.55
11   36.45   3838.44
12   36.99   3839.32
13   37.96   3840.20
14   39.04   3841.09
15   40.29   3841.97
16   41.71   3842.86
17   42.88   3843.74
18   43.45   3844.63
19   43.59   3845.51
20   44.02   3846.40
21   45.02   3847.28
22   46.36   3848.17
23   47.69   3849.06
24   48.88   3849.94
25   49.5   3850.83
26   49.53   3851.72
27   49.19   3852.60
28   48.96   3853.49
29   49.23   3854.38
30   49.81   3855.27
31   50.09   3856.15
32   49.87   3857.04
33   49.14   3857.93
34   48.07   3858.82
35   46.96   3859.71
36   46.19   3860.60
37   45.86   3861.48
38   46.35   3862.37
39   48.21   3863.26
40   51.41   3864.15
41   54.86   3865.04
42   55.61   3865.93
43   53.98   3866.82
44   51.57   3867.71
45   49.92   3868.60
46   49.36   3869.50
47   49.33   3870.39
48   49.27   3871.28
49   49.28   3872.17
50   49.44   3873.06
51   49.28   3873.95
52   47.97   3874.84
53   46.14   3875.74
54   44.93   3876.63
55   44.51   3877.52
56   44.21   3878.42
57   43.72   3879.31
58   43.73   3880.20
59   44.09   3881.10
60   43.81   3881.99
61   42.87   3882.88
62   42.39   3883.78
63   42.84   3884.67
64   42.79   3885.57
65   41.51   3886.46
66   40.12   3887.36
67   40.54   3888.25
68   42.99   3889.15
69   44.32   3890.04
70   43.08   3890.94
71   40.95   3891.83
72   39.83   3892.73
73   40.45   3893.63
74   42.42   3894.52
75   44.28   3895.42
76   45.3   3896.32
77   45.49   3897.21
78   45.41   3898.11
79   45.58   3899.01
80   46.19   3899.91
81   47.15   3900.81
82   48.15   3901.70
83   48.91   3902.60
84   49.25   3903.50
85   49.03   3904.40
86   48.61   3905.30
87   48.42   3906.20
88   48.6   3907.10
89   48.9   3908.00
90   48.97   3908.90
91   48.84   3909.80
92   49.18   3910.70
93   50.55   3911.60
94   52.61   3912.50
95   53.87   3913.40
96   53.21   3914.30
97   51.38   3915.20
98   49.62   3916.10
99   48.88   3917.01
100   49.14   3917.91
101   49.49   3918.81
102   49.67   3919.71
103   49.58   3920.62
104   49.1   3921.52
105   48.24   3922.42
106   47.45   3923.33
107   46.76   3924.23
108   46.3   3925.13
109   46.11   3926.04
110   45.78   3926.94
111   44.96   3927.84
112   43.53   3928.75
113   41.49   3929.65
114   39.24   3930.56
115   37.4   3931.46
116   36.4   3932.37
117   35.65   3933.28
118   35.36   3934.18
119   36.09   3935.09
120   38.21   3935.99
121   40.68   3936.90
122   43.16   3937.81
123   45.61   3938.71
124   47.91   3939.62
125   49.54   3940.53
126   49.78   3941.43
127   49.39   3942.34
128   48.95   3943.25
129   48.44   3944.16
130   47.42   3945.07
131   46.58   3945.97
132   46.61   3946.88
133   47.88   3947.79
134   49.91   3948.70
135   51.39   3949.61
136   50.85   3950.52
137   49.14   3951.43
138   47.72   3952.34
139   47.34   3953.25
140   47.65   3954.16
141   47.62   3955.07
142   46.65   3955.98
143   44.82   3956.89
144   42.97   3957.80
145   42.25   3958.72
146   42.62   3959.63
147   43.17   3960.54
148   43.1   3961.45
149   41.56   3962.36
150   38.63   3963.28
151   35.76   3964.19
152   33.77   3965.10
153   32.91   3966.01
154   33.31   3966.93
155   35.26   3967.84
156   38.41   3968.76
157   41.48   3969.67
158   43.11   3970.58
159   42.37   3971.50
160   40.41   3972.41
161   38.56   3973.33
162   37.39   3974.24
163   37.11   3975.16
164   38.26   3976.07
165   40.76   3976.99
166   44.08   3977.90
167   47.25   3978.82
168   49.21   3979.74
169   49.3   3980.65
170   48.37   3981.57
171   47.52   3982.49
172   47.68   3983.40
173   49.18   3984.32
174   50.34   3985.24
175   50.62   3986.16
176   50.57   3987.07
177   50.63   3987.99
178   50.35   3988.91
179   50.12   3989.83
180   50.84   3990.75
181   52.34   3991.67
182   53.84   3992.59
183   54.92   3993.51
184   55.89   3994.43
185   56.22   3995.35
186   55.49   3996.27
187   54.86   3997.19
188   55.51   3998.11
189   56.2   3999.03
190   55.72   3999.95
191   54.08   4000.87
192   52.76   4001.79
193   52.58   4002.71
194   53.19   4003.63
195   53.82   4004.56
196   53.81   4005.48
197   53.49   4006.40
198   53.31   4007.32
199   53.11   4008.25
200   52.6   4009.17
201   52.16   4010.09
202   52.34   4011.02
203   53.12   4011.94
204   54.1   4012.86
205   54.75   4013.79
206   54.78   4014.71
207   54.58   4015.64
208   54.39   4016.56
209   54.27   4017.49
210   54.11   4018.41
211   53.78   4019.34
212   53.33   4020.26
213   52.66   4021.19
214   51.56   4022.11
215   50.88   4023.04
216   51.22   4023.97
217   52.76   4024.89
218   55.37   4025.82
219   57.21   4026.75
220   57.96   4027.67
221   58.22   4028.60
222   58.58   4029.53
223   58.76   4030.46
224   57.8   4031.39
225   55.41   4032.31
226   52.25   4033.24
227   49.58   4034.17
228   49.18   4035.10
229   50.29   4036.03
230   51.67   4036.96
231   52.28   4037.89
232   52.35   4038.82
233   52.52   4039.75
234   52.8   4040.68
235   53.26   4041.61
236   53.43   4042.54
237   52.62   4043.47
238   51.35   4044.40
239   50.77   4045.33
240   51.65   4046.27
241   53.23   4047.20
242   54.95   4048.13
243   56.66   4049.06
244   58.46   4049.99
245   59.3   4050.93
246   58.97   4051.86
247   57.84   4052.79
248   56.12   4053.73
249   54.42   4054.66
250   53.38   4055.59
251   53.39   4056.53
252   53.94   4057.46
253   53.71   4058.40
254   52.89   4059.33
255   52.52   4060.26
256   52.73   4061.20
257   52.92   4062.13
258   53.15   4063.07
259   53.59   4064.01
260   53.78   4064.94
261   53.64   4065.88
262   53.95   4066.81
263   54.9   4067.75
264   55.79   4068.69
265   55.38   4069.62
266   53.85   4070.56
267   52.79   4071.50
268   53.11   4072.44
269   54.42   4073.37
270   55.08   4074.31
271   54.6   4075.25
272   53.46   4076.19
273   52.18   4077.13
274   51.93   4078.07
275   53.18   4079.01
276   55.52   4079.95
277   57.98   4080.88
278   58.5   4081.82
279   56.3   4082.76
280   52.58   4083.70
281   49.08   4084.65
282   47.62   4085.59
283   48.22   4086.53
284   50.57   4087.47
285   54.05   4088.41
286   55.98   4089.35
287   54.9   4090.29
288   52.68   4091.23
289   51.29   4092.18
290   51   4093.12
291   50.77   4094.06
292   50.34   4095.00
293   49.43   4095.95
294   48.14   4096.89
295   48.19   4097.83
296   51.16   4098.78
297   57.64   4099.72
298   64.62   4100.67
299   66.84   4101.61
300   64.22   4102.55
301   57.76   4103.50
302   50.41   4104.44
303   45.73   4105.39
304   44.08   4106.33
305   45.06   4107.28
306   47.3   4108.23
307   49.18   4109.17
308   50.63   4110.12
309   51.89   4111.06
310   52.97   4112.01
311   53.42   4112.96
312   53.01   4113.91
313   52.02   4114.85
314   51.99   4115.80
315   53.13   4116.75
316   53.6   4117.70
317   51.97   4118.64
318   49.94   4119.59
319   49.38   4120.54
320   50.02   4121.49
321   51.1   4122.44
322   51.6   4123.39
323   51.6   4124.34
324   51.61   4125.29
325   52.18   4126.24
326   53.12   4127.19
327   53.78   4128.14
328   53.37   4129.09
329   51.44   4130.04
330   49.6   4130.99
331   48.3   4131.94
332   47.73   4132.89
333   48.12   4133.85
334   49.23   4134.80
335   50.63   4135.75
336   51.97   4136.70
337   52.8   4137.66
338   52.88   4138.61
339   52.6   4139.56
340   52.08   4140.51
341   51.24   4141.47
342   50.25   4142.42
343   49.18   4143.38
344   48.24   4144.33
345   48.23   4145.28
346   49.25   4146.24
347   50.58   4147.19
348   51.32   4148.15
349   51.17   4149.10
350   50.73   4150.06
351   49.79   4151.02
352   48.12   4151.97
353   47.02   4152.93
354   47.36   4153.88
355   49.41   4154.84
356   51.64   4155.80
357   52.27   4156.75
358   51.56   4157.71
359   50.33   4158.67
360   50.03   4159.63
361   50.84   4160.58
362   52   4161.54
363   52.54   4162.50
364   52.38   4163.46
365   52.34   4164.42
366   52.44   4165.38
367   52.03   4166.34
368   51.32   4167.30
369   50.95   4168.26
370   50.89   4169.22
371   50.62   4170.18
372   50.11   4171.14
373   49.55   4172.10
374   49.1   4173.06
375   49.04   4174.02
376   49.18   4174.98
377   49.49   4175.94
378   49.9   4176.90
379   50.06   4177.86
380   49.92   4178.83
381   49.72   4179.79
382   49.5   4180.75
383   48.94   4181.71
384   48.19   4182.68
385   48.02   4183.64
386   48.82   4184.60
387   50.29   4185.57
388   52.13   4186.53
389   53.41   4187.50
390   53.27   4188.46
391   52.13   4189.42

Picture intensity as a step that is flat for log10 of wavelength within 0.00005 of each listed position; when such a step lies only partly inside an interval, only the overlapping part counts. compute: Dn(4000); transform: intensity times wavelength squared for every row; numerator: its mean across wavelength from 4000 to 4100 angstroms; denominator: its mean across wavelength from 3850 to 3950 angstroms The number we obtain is 1.24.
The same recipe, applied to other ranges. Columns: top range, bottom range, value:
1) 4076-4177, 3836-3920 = 1.26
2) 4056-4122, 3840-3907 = 1.28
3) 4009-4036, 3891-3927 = 1.20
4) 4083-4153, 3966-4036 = 1.08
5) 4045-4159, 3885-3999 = 1.24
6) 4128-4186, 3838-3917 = 1.24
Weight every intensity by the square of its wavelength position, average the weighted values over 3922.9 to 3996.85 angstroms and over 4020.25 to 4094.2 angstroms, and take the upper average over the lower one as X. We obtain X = 1.3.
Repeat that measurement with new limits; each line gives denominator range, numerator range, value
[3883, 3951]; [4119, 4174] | 1.24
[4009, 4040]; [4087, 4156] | 1.00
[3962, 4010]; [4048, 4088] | 1.18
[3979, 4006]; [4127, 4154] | 1.04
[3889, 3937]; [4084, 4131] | 1.25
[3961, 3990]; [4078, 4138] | 1.29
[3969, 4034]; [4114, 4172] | 1.06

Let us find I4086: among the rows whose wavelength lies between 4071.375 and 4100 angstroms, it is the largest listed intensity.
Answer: 58.5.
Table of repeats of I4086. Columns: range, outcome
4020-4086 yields 59.3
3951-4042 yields 58.76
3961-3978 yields 44.08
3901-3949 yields 53.87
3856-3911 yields 55.61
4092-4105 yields 66.84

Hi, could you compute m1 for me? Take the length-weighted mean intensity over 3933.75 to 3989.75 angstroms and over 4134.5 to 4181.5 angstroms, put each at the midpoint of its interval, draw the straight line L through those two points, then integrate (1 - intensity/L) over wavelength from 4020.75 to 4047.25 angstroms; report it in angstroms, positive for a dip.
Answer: -3.8 angstroms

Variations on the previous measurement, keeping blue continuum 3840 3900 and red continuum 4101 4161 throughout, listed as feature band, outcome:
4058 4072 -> -1.1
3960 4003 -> 1.6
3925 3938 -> 1.8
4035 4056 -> -1.9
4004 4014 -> -0.9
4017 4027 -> -0.9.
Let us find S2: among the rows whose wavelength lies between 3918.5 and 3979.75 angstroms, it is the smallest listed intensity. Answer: 32.91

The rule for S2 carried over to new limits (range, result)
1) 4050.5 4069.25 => 52.52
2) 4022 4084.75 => 49.08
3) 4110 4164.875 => 47.02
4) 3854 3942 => 35.36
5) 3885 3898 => 39.83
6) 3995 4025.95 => 50.88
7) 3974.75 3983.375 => 37.11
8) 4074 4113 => 44.08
